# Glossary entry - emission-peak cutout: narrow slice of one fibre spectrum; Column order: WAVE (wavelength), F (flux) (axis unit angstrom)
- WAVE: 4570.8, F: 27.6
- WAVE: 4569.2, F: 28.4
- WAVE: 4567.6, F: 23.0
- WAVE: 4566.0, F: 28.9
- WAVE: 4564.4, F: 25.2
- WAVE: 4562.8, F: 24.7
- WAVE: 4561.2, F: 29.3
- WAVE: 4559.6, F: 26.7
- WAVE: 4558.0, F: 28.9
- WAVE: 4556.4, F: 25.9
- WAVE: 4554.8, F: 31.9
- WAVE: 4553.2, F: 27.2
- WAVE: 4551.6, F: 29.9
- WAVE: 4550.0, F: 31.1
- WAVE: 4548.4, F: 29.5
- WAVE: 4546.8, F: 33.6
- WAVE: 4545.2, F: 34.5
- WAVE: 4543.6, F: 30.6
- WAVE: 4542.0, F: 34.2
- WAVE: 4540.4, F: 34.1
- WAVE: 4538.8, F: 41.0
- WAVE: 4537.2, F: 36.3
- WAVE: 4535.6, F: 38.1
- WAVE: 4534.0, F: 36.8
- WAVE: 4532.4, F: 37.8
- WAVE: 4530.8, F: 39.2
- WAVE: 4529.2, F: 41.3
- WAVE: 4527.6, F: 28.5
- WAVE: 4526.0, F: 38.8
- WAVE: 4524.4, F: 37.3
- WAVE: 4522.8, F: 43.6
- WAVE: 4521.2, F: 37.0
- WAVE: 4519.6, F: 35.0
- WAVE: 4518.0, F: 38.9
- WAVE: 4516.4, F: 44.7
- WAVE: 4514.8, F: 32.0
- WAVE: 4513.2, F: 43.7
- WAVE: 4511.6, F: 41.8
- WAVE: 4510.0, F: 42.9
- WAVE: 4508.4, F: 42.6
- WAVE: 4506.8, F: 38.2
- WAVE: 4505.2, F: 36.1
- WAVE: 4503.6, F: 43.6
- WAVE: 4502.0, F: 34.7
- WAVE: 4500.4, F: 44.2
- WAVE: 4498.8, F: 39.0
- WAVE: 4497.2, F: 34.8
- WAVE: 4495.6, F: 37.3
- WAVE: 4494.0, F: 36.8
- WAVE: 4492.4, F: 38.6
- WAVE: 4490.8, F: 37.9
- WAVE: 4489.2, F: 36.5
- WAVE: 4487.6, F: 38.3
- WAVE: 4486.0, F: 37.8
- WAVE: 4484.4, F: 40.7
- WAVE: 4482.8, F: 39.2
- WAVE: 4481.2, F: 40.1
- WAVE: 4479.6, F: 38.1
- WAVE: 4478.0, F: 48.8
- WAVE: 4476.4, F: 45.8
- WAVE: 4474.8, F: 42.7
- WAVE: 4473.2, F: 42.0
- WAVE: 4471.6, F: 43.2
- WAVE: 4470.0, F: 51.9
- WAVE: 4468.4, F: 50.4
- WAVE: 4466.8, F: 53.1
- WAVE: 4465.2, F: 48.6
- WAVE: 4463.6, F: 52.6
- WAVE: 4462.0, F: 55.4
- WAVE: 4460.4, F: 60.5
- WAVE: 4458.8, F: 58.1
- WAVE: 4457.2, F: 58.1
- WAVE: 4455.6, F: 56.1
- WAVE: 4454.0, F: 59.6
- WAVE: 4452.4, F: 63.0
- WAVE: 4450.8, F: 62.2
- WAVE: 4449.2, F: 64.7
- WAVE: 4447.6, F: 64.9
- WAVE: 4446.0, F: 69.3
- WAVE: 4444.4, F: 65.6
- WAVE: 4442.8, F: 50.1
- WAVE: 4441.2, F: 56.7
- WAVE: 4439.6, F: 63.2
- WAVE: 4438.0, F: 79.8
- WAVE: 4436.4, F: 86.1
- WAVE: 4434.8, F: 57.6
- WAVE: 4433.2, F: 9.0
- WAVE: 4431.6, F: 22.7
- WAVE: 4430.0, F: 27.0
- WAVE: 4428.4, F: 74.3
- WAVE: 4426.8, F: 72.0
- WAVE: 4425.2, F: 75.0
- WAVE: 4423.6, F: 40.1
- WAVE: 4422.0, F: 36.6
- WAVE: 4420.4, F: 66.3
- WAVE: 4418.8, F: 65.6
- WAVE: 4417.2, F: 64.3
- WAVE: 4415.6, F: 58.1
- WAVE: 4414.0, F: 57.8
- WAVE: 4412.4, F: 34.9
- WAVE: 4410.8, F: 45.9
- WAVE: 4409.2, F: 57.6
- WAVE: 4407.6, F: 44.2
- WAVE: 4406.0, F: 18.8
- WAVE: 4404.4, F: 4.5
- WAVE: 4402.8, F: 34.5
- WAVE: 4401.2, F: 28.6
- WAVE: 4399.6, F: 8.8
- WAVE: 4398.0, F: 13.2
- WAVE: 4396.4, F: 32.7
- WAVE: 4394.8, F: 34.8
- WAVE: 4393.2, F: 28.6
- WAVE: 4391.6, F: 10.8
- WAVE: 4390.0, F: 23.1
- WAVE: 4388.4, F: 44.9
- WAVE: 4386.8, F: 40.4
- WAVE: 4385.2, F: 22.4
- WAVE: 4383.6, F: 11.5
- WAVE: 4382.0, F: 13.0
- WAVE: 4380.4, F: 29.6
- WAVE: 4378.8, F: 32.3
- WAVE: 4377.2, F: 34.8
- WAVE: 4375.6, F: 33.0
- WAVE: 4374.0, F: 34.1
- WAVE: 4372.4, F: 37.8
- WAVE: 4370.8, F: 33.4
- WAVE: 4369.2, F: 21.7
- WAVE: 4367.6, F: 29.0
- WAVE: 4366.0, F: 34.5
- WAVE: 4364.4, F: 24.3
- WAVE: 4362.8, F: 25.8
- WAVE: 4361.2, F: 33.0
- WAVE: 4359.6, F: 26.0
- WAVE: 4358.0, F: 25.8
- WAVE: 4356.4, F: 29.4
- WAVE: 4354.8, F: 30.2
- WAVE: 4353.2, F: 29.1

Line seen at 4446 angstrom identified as Ly-alpha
